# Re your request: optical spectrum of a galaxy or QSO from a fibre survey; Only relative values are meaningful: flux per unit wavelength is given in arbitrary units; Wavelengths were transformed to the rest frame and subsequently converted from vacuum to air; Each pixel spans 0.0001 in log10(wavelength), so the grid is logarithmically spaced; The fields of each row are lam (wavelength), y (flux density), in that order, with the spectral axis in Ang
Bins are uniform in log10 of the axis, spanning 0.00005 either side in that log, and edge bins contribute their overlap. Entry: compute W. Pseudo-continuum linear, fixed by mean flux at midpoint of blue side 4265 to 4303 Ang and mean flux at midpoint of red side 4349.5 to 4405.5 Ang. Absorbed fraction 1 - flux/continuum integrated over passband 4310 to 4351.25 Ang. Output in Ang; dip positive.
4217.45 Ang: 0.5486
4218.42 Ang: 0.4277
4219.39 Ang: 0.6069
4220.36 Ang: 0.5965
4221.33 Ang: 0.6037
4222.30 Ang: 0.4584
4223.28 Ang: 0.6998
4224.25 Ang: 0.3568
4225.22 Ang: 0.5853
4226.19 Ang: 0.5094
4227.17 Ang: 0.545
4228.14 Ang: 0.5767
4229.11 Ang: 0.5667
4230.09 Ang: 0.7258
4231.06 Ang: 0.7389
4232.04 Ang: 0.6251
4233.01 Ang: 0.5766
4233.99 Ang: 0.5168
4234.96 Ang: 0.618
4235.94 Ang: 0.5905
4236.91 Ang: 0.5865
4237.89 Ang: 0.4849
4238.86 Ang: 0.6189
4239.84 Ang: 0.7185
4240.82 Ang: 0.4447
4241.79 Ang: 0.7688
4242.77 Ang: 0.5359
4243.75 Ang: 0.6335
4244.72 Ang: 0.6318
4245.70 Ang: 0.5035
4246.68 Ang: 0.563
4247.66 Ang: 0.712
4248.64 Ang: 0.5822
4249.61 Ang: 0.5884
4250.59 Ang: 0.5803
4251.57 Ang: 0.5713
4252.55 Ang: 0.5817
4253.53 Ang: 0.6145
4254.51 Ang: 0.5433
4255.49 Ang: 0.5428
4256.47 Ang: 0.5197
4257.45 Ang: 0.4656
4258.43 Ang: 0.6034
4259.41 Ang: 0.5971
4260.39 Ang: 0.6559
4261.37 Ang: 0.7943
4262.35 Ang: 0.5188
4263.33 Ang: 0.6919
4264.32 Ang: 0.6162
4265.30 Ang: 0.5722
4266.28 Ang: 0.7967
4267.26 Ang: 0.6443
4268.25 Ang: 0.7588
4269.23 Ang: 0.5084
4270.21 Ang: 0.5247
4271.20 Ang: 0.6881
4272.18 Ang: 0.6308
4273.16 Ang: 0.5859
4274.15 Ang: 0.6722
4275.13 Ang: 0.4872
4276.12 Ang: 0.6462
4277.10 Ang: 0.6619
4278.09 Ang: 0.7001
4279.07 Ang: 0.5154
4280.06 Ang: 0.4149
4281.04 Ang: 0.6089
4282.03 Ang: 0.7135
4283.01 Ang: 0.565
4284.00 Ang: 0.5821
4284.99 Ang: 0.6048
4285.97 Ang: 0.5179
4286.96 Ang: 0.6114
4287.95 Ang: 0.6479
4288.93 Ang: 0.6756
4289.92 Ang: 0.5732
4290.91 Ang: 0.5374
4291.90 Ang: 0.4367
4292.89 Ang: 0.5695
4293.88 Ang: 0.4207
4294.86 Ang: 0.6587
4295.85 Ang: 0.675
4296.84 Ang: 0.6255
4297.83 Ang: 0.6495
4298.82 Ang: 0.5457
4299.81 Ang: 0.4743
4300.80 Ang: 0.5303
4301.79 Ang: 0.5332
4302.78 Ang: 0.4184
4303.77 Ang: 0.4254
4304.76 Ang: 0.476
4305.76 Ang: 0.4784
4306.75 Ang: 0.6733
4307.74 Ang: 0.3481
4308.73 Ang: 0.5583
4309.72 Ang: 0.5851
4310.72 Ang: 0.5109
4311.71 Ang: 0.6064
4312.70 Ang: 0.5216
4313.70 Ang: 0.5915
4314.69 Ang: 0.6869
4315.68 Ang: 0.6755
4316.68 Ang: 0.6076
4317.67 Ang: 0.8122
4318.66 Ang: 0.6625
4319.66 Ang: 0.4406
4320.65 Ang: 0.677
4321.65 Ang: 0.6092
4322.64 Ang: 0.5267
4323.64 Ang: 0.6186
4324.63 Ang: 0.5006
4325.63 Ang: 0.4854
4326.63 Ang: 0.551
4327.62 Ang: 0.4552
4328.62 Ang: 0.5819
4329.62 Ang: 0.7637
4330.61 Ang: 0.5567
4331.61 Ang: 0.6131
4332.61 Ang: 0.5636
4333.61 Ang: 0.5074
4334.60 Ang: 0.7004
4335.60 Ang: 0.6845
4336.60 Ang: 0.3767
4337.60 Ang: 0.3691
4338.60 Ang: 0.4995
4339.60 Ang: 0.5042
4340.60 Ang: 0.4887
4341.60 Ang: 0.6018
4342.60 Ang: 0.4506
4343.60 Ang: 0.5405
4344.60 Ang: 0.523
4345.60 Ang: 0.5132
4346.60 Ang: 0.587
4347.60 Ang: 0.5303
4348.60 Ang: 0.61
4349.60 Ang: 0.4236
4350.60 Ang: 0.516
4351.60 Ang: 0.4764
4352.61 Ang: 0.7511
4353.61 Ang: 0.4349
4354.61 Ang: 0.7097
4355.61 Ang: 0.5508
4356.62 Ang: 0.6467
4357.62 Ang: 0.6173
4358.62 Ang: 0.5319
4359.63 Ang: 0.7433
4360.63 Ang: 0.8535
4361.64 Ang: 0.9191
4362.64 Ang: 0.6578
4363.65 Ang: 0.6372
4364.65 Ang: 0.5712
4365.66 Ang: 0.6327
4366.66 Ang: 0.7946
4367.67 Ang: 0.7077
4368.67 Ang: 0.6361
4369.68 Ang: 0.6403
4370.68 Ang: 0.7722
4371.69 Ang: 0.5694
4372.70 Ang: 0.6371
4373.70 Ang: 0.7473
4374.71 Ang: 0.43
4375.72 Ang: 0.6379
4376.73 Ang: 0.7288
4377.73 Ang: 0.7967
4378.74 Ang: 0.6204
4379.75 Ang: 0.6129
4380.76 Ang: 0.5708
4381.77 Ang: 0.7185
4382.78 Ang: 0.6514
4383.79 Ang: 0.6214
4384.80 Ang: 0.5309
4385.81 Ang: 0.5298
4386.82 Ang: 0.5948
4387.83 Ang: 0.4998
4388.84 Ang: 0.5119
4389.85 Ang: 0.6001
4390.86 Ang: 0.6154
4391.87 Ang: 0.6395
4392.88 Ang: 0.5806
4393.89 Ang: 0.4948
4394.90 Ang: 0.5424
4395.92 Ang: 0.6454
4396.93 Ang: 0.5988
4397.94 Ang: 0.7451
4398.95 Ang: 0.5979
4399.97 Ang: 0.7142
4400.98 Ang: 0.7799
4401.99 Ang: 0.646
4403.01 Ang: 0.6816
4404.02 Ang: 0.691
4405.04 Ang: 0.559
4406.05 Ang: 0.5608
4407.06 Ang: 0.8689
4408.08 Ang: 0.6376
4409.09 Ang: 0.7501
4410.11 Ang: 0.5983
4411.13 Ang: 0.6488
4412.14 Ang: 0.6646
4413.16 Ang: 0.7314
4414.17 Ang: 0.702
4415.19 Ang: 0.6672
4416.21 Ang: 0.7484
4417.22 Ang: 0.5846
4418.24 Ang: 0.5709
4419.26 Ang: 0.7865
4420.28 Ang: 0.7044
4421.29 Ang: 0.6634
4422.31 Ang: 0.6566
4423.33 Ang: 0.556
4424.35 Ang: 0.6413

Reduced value 3.35 Ang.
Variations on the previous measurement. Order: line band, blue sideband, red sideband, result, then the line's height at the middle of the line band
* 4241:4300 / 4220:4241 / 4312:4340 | -1.94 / 0.579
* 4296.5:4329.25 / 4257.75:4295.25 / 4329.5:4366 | 1.89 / 0.594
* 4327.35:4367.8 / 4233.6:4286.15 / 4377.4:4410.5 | 1.95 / 0.62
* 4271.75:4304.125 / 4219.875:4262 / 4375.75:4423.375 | 1.68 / 0.605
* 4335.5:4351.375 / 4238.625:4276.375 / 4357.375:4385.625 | 3.43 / 0.649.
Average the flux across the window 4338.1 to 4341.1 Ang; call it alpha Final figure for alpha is 0.497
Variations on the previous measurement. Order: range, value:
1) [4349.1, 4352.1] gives 0.473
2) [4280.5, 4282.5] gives 0.655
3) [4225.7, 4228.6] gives 0.543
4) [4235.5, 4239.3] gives 0.57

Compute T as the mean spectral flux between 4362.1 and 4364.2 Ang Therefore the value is 0.652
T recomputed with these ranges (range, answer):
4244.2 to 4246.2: 0.57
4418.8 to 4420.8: 0.746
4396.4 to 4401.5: 0.688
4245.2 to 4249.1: 0.589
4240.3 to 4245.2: 0.604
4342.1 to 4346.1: 0.507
